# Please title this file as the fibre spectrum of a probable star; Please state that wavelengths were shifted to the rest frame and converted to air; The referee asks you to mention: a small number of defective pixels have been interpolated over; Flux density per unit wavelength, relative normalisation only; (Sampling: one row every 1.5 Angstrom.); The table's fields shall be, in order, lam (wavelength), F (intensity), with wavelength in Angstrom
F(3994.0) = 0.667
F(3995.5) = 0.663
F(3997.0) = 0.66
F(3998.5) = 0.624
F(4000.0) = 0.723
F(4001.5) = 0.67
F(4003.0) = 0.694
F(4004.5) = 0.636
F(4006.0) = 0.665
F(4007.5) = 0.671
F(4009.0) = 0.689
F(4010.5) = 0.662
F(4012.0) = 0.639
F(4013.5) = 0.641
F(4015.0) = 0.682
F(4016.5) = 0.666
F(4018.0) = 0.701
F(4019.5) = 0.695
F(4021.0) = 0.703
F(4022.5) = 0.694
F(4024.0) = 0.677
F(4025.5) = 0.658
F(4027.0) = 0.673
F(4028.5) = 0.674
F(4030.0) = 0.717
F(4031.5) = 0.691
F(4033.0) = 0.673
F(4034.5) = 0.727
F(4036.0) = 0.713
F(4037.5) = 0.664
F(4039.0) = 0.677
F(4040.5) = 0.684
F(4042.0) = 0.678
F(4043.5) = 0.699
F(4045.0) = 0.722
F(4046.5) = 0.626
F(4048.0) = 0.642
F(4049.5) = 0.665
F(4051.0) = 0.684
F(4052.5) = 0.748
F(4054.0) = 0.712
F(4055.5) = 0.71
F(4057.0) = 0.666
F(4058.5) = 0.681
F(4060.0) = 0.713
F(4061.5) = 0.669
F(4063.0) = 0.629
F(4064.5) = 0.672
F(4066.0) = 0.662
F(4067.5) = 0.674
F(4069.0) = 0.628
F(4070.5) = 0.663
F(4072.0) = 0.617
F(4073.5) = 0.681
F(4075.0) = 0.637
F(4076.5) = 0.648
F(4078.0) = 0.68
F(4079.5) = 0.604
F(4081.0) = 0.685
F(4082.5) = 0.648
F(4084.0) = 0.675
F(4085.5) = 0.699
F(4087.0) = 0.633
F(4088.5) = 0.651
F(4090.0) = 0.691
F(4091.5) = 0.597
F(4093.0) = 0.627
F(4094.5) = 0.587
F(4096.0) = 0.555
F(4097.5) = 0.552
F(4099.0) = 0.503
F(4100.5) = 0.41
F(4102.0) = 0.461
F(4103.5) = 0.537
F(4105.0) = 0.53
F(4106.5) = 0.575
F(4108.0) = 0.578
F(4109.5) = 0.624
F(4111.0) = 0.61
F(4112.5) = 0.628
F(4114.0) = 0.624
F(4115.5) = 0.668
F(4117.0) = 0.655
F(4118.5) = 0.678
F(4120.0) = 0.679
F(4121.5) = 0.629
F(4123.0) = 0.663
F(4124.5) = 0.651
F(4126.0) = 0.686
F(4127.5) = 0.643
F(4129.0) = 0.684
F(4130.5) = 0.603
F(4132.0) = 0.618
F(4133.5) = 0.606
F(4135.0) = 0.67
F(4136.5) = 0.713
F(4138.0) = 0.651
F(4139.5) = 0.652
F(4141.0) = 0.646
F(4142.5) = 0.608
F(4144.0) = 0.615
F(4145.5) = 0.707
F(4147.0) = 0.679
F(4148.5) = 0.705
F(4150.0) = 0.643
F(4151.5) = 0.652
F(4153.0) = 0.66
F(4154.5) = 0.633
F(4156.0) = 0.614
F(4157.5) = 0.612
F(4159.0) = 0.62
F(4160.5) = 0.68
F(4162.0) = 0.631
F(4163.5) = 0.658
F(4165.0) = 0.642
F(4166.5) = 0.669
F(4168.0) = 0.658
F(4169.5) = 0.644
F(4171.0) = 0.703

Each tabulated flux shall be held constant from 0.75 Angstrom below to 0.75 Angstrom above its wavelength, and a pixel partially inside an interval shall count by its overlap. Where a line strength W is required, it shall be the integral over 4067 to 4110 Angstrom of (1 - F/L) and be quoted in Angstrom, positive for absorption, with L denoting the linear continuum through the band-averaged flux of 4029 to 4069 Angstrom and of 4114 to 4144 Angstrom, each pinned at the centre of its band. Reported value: 3.8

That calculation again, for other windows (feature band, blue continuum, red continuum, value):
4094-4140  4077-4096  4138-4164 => 2.5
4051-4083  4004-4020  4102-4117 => -2.2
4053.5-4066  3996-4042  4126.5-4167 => -0.2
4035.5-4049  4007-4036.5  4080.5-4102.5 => -0.4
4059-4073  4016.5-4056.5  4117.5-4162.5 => 0.4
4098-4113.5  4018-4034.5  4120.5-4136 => 2.6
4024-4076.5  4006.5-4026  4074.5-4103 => -2.8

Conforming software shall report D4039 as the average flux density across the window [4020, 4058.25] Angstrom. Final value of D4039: 0.687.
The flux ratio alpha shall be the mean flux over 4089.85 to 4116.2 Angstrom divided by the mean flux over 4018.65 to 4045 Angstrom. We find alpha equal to 0.8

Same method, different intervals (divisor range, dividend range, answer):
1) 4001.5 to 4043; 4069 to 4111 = 0.89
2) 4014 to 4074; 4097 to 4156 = 0.92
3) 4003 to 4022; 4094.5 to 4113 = 0.81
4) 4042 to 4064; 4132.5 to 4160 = 0.95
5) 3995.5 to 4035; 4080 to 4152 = 0.93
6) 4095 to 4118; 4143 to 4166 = 1.14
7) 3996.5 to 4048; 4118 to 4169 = 0.96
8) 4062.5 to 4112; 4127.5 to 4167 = 1.06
